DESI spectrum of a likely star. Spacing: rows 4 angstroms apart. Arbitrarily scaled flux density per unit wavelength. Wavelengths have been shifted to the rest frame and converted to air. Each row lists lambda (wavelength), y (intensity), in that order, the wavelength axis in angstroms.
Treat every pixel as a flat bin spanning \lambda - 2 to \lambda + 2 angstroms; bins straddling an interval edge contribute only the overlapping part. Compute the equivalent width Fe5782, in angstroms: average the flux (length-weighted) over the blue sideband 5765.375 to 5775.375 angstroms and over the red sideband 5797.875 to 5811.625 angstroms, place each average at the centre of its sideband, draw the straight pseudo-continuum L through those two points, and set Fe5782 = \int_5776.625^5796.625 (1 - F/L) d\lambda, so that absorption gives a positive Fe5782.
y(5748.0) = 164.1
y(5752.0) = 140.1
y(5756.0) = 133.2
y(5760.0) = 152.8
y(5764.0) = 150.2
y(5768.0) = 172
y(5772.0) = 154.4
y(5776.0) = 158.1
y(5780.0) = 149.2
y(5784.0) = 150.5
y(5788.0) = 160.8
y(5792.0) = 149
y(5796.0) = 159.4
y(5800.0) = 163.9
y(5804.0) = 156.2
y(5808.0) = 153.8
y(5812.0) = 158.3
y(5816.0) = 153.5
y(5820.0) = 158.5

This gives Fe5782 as 0.8 angstroms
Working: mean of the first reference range 162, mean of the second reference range 158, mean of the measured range 154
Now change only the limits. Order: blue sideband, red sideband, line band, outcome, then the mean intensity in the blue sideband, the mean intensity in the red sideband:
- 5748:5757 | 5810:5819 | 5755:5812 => -2.1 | 143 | 156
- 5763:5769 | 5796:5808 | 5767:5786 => 0.5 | 161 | 159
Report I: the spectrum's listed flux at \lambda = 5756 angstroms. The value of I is 133.2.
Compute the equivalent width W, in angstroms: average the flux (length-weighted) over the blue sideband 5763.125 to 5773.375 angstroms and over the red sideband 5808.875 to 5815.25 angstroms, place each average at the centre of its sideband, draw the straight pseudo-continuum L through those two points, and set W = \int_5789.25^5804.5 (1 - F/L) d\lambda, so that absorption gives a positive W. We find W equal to 0.0 angstroms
